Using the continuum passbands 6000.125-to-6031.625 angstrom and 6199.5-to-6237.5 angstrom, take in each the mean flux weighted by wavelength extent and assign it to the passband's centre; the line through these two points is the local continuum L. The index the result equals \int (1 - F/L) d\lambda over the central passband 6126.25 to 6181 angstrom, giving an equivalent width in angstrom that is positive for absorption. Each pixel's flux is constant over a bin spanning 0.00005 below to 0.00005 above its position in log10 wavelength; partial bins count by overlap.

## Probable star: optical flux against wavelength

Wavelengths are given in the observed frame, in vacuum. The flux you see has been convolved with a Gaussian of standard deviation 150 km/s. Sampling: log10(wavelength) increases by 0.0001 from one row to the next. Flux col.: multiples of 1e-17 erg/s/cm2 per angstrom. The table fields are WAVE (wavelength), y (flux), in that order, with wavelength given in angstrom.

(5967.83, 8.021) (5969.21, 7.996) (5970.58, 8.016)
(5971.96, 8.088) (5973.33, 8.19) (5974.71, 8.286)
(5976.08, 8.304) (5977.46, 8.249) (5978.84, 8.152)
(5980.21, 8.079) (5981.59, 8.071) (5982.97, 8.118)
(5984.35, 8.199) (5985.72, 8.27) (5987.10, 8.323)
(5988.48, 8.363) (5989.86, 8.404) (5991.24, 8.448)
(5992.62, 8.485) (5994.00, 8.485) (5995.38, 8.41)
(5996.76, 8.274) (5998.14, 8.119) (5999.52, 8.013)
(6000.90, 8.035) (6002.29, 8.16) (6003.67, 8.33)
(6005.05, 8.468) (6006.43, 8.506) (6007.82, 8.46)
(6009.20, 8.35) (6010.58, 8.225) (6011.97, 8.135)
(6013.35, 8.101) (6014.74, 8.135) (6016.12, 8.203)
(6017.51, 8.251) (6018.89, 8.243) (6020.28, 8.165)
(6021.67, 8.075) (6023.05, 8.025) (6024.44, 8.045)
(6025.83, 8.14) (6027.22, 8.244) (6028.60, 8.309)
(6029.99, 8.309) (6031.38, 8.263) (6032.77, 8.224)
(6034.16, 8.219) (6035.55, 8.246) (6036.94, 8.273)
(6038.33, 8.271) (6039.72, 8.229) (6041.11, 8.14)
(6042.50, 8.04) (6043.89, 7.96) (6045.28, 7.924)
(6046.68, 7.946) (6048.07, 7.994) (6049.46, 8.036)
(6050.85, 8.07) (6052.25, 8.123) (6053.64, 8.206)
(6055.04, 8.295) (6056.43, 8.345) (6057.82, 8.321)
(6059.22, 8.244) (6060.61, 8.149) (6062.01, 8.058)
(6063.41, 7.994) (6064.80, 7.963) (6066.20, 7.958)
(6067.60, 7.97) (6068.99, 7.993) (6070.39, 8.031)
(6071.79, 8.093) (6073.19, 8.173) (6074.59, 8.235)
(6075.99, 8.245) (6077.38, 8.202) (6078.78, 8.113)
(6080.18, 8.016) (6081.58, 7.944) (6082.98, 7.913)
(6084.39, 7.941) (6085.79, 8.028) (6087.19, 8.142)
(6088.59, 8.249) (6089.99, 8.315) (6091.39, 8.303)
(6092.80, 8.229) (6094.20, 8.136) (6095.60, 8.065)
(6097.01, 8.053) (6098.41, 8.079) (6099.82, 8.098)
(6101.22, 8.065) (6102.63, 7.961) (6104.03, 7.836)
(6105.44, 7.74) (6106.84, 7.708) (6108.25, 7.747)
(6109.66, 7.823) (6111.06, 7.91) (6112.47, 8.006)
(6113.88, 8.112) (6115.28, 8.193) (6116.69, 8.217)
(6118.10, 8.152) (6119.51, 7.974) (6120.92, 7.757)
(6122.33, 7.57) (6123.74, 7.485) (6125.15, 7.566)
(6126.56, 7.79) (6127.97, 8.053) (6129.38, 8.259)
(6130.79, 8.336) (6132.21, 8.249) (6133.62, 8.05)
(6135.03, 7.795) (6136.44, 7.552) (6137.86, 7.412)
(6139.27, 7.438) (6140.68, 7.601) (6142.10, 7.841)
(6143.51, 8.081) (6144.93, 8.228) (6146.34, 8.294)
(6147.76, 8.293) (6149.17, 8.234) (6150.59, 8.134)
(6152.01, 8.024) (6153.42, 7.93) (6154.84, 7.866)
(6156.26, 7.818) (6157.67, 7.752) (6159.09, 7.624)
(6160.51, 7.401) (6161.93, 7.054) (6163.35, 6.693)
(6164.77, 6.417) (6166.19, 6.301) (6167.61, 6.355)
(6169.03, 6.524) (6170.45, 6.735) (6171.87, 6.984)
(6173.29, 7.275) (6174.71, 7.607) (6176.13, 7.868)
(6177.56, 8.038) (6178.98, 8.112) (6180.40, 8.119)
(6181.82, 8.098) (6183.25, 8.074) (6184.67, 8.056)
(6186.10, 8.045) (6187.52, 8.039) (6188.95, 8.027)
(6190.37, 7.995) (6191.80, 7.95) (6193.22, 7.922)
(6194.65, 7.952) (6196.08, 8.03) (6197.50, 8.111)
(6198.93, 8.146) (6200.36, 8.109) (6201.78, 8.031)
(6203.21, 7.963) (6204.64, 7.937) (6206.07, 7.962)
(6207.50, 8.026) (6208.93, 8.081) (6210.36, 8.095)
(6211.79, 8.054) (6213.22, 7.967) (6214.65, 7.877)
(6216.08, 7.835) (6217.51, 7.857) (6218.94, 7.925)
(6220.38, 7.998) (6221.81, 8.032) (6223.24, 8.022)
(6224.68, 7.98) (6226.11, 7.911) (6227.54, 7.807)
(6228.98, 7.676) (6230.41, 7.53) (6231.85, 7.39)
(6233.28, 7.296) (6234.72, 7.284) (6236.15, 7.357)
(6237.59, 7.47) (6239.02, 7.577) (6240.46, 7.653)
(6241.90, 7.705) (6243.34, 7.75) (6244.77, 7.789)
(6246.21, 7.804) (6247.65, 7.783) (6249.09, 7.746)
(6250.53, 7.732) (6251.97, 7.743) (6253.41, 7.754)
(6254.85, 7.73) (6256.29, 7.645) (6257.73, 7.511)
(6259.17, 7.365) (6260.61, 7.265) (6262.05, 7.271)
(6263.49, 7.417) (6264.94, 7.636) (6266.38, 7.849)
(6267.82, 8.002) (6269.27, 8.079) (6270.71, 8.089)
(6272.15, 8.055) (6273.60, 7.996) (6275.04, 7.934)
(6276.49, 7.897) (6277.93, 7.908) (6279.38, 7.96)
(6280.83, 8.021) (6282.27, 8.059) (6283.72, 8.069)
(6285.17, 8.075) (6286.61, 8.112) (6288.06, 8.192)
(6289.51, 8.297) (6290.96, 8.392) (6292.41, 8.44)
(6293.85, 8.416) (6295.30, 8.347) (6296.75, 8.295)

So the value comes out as 2.2 angstrom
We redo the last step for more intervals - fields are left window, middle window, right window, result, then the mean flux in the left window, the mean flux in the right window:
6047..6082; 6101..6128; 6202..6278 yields 0.5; 8.11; 7.77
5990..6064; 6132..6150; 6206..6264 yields 0.0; 8.2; 7.72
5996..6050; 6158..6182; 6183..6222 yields 2.4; 8.18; 8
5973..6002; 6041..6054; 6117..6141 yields 0.1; 8.25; 7.84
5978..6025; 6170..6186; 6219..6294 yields 0.4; 8.24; 7.81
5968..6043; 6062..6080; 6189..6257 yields 0.1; 8.22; 7.83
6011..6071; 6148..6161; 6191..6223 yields 0.2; 8.14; 7.99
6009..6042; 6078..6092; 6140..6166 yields -0.2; 8.2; 7.71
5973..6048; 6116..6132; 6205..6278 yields 0.1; 8.22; 7.77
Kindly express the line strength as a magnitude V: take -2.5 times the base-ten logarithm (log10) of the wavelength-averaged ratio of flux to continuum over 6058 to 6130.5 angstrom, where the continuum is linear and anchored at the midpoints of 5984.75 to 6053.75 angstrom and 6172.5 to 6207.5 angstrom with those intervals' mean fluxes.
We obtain 0.01 mag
